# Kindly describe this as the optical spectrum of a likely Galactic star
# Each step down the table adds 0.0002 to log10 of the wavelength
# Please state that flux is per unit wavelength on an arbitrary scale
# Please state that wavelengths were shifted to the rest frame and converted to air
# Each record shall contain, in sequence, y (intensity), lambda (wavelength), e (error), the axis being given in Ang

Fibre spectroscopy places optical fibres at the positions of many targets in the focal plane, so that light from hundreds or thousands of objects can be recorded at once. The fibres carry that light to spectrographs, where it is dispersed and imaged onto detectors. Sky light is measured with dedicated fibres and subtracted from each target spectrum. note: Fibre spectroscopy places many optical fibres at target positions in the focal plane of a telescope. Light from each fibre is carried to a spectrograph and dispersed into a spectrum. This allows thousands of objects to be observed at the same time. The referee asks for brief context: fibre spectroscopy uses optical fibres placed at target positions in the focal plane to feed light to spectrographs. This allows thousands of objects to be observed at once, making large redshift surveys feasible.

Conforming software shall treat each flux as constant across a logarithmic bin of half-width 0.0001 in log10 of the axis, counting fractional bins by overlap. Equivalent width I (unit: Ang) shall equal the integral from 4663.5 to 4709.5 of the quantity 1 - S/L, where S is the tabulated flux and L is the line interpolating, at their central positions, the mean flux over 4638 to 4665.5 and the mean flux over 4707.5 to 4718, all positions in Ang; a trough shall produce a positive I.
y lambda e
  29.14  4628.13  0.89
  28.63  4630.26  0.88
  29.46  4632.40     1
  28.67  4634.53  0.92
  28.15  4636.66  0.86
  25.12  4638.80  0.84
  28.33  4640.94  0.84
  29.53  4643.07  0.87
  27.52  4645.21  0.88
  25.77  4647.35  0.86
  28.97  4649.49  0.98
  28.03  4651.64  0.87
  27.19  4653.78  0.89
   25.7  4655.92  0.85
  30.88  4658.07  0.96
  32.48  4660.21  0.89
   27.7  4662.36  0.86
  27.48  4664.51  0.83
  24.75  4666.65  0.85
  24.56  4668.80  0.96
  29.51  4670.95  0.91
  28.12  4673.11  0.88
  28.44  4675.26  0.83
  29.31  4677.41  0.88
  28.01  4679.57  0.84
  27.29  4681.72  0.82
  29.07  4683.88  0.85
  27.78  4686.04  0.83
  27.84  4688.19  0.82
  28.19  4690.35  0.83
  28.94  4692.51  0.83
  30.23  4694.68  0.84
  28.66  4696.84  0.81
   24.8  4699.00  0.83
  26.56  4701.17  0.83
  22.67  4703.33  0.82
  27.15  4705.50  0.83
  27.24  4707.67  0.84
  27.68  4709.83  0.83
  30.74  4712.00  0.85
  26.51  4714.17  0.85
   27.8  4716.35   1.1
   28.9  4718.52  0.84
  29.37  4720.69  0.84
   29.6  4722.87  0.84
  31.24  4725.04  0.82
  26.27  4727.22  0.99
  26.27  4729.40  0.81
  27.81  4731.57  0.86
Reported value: 1.05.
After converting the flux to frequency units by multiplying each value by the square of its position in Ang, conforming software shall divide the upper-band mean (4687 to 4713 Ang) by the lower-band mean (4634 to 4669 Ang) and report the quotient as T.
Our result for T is 1.0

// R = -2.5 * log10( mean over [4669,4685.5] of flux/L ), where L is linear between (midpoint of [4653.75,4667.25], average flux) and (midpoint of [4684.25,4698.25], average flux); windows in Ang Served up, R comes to 0.00 mag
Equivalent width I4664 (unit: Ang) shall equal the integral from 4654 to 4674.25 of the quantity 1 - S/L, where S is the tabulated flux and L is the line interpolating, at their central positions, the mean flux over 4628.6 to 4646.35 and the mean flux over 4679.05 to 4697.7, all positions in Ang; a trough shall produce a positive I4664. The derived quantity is 0.3 Ang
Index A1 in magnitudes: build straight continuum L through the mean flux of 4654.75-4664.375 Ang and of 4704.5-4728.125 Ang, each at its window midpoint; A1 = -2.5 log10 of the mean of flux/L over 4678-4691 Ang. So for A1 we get 0.03 mag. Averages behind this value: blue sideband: 29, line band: 28.1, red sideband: 28.4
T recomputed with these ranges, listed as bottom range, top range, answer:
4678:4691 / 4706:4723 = 1.02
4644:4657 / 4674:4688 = 1.05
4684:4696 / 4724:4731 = 0.99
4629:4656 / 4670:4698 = 1.04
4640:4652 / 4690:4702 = 1.02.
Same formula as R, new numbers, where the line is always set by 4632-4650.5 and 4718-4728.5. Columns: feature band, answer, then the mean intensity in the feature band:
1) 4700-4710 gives 0.11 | 26.1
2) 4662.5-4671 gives 0.08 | 26.4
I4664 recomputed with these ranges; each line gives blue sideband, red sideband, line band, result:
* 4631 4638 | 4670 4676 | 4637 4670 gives 1.16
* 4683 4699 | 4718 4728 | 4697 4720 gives 1.37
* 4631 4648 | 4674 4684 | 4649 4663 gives -0.32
